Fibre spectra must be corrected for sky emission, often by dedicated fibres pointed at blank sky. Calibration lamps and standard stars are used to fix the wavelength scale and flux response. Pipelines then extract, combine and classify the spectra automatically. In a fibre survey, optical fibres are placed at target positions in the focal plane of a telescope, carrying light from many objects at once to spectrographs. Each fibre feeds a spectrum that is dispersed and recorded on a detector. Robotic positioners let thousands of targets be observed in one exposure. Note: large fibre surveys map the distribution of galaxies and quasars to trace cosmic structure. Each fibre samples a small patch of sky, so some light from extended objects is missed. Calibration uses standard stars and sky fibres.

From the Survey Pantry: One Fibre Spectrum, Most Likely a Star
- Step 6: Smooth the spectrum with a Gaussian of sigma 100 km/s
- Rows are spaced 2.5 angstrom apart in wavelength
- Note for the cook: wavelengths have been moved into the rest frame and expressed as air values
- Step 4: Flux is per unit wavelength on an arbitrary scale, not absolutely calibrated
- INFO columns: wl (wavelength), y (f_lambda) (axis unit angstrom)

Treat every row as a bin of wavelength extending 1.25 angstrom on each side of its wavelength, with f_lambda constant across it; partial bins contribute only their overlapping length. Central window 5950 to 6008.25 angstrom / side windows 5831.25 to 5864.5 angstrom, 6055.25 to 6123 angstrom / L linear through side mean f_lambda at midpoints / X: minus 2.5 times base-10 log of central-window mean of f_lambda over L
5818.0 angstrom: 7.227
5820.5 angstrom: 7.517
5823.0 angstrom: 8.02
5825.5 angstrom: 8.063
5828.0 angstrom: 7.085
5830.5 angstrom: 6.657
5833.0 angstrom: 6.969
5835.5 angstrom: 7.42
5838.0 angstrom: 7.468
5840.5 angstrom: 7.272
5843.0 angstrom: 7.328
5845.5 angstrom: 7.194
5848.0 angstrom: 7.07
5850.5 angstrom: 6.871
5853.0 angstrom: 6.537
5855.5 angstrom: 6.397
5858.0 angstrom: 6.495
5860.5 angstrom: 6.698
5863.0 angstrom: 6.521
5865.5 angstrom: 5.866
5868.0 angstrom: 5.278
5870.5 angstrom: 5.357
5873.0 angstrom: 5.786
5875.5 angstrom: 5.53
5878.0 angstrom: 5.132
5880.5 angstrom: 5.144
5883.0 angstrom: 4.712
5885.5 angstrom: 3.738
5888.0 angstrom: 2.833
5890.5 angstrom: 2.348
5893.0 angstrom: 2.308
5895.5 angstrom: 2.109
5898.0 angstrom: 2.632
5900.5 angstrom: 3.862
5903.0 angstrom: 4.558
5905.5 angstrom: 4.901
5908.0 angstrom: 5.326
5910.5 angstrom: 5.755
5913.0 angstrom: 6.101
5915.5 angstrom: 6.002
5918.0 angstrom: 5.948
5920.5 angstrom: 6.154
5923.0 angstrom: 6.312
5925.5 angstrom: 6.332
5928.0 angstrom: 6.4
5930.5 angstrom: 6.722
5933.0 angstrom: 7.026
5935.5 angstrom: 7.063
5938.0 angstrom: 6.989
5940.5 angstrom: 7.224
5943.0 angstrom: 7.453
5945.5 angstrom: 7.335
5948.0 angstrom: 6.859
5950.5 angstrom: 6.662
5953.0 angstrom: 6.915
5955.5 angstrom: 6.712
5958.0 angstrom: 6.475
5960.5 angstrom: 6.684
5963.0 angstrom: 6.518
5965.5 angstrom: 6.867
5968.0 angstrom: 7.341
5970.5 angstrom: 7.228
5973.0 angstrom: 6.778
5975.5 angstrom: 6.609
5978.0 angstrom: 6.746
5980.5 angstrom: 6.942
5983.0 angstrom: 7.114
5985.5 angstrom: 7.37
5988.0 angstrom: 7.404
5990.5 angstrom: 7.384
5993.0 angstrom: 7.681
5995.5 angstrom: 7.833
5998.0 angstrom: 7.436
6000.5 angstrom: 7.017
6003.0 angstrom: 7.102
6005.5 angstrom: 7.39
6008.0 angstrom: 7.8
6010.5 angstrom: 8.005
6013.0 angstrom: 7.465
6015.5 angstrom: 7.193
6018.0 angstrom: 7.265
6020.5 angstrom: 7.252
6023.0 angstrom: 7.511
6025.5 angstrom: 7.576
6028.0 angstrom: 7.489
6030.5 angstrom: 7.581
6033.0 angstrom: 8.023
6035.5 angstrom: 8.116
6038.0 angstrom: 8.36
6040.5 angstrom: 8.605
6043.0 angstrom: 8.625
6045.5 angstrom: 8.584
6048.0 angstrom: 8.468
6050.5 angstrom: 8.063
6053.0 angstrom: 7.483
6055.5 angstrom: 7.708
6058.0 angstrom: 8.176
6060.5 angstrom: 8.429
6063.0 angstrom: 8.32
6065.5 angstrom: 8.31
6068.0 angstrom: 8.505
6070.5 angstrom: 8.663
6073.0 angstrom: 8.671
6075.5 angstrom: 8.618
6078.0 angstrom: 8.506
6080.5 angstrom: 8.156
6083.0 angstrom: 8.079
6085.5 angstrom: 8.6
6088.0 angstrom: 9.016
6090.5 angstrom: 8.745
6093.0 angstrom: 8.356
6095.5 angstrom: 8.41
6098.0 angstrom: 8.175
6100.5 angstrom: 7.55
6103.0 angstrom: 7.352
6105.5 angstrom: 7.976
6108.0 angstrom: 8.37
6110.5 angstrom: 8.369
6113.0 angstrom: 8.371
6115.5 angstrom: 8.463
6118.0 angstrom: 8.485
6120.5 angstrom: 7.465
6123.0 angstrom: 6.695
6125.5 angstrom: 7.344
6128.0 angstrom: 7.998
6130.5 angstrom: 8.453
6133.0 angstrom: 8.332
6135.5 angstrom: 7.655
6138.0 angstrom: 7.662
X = 0.09 mag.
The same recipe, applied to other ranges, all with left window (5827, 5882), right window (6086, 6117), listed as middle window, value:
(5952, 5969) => 0.070 mag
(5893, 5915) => 0.492 mag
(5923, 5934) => 0.067 mag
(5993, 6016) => 0.009 mag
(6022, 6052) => -0.039 mag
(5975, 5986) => 0.065 mag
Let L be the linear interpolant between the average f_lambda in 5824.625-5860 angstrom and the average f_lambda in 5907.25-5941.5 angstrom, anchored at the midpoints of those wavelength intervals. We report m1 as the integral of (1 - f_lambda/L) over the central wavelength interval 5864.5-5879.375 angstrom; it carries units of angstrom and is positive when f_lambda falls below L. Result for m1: 2.9 angstrom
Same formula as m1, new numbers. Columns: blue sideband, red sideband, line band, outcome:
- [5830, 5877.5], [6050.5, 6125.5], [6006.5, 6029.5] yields 0.57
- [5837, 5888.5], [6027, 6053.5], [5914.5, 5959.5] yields 1.31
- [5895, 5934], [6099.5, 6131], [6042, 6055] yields -2.06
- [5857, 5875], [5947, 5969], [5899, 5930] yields 3.71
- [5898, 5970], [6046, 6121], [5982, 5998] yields -0.94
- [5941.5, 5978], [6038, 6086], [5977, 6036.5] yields 0.85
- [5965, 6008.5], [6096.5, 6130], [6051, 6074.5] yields -1.89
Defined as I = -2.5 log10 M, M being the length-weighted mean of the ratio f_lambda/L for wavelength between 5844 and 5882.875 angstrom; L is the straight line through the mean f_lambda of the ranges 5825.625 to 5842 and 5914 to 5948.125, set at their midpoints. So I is 0.16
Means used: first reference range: 7.21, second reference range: 6.69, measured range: 6.09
